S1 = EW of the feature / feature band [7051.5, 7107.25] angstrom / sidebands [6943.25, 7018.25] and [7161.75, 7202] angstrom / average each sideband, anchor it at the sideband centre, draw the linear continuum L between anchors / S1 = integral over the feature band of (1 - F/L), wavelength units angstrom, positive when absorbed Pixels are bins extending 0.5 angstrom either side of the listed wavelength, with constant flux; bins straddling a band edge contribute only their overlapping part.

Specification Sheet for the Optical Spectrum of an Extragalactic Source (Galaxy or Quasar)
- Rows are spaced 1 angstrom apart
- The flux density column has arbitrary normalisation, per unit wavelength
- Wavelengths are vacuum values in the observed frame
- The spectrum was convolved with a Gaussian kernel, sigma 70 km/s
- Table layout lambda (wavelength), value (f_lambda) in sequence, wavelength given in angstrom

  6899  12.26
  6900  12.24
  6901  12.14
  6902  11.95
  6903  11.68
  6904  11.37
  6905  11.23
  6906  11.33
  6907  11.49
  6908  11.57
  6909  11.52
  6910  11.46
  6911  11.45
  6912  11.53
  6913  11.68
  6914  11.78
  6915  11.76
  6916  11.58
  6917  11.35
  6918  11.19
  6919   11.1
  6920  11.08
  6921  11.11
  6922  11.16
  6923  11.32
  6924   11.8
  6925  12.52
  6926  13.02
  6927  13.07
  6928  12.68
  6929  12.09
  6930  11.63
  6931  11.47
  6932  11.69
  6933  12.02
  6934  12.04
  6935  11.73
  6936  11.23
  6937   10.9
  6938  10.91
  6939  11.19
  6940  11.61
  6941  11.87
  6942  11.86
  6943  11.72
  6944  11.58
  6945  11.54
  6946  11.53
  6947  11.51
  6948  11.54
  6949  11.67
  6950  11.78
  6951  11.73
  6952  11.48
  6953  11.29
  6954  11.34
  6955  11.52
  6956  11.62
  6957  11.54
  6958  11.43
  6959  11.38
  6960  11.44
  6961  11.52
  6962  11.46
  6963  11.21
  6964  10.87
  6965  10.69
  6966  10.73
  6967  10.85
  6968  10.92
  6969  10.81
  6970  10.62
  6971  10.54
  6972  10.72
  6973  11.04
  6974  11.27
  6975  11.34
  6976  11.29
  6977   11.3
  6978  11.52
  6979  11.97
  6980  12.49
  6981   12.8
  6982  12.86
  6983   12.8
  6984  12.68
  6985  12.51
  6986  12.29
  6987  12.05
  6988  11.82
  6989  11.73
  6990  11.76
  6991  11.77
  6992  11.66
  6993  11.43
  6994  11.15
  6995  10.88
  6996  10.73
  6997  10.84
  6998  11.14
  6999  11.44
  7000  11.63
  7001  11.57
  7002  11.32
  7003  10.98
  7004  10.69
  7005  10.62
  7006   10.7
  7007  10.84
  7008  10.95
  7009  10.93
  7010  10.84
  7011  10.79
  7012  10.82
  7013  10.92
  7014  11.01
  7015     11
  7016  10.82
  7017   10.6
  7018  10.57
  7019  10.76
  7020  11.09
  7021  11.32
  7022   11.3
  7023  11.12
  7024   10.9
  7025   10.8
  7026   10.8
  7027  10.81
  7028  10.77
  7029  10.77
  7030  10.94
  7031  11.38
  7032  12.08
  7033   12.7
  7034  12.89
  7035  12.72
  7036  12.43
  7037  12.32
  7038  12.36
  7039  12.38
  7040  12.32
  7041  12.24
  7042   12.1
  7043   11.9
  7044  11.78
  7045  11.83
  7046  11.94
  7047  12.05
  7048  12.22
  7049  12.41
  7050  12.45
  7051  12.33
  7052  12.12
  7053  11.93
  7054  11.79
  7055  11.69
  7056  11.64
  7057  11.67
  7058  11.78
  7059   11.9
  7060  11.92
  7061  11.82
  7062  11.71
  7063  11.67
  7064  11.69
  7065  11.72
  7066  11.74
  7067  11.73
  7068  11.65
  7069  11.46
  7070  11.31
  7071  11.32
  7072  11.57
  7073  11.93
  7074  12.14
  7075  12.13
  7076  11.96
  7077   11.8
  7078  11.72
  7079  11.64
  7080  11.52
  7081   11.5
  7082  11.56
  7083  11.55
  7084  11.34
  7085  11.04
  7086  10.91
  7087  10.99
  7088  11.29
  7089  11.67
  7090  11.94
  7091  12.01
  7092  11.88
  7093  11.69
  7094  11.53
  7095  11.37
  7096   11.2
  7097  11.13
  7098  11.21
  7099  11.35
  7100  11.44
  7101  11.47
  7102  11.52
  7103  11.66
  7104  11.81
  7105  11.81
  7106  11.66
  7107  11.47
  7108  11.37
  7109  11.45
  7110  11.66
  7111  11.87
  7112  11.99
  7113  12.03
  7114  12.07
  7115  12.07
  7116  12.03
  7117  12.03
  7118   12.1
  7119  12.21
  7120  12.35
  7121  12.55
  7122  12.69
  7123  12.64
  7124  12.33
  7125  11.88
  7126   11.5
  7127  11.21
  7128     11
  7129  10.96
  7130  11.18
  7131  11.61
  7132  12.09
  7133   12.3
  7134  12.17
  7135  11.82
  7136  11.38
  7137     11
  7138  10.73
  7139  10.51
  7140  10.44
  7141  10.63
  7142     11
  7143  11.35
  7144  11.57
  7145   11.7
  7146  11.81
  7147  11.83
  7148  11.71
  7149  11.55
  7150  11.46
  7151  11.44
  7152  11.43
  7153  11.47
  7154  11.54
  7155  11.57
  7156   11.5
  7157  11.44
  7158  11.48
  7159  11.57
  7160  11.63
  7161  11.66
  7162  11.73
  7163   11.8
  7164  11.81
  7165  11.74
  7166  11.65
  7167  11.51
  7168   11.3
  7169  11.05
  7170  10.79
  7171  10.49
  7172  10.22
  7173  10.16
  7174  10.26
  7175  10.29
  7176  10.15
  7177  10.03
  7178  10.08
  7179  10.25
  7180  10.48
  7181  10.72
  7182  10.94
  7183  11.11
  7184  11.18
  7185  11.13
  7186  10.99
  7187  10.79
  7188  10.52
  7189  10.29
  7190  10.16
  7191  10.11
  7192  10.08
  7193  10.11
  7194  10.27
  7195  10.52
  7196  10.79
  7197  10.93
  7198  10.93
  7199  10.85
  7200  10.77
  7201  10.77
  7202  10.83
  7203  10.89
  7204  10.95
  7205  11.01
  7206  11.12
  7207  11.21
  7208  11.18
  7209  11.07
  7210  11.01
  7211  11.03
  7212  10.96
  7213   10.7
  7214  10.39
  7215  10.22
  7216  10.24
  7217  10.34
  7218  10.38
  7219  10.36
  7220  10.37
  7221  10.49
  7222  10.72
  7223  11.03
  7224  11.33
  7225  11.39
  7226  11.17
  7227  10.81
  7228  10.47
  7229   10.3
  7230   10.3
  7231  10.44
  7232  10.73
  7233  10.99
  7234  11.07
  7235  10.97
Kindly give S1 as -2.9 angstrom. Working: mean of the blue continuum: 11.4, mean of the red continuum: 10.7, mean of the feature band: 11.6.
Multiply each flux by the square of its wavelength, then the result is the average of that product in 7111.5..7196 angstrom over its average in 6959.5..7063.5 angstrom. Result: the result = 1.0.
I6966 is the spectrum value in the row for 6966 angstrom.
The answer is 10.73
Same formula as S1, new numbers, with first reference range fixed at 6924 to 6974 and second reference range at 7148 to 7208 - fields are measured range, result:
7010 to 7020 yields 0.5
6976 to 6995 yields -1.0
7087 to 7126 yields -2.3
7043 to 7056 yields -0.9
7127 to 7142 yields -0.3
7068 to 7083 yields -0.6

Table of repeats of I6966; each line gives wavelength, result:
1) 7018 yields 10.57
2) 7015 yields 11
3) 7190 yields 10.16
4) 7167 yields 11.51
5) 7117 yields 12.03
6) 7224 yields 11.33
